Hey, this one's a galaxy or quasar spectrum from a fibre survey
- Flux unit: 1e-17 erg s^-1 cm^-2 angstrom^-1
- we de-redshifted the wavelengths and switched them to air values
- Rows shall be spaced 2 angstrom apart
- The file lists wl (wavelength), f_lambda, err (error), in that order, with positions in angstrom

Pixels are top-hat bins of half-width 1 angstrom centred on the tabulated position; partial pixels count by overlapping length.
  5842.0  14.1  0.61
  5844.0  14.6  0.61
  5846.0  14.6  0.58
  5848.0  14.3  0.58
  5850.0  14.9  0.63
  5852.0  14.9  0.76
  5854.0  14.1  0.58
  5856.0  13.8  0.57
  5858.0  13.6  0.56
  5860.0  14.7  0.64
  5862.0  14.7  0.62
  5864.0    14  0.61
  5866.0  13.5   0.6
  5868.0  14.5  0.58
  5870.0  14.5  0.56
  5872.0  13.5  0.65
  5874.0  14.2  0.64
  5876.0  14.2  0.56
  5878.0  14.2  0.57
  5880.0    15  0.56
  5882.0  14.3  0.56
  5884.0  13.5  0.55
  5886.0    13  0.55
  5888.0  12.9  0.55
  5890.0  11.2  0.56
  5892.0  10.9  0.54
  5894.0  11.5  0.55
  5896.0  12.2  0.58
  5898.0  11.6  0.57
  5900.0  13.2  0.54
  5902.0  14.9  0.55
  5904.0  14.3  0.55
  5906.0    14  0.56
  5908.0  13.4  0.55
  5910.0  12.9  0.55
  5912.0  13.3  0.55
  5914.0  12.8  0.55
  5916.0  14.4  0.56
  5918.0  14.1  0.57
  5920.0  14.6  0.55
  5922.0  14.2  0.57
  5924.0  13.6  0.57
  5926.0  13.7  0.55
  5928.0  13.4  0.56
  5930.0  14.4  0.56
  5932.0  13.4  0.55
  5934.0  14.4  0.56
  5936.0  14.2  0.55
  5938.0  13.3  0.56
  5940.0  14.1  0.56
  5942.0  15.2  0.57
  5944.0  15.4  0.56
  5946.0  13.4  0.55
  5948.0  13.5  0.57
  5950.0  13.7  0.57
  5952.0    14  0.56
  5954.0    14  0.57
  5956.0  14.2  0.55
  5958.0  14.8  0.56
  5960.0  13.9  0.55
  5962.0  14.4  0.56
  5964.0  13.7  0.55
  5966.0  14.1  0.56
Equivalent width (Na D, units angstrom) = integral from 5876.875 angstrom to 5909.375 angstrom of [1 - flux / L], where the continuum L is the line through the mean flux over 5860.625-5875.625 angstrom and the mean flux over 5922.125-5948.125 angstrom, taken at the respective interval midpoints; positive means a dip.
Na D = 2.2 angstrom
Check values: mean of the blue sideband 14.1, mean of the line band 13.1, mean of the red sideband 14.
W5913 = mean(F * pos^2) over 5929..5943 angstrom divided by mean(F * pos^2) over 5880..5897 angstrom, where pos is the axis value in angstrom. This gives 1.14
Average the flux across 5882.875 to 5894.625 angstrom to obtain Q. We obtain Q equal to 12.2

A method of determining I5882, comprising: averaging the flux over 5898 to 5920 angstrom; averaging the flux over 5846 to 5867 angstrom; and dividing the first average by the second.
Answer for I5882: 0.96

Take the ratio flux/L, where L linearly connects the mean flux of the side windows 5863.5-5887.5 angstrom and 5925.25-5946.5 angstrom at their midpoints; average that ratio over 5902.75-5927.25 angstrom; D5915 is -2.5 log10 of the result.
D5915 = 0.022 mag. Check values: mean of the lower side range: 14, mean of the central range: 13.8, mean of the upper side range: 14.1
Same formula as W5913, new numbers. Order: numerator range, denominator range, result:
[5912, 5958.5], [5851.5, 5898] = 1.06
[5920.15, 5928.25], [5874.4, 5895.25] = 1.07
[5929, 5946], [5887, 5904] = 1.16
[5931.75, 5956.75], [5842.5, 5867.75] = 1.01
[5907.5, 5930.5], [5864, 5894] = 1.03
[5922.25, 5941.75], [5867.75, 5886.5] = 1.00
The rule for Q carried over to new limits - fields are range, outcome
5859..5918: 13.5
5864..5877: 14.1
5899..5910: 13.9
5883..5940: 13.3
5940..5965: 14.2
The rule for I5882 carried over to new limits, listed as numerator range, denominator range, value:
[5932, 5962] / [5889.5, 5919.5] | 1.08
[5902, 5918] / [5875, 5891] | 1.01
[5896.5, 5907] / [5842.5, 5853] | 0.92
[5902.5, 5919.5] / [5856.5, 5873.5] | 0.97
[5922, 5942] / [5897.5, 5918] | 1.03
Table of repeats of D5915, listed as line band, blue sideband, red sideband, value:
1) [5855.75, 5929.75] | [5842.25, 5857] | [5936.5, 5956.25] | 0.05 mag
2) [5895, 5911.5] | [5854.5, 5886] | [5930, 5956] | 0.06 mag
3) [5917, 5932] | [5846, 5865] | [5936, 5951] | 0.01 mag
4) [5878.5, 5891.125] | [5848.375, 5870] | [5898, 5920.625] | 0.05 mag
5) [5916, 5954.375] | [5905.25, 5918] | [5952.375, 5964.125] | -0.01 mag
